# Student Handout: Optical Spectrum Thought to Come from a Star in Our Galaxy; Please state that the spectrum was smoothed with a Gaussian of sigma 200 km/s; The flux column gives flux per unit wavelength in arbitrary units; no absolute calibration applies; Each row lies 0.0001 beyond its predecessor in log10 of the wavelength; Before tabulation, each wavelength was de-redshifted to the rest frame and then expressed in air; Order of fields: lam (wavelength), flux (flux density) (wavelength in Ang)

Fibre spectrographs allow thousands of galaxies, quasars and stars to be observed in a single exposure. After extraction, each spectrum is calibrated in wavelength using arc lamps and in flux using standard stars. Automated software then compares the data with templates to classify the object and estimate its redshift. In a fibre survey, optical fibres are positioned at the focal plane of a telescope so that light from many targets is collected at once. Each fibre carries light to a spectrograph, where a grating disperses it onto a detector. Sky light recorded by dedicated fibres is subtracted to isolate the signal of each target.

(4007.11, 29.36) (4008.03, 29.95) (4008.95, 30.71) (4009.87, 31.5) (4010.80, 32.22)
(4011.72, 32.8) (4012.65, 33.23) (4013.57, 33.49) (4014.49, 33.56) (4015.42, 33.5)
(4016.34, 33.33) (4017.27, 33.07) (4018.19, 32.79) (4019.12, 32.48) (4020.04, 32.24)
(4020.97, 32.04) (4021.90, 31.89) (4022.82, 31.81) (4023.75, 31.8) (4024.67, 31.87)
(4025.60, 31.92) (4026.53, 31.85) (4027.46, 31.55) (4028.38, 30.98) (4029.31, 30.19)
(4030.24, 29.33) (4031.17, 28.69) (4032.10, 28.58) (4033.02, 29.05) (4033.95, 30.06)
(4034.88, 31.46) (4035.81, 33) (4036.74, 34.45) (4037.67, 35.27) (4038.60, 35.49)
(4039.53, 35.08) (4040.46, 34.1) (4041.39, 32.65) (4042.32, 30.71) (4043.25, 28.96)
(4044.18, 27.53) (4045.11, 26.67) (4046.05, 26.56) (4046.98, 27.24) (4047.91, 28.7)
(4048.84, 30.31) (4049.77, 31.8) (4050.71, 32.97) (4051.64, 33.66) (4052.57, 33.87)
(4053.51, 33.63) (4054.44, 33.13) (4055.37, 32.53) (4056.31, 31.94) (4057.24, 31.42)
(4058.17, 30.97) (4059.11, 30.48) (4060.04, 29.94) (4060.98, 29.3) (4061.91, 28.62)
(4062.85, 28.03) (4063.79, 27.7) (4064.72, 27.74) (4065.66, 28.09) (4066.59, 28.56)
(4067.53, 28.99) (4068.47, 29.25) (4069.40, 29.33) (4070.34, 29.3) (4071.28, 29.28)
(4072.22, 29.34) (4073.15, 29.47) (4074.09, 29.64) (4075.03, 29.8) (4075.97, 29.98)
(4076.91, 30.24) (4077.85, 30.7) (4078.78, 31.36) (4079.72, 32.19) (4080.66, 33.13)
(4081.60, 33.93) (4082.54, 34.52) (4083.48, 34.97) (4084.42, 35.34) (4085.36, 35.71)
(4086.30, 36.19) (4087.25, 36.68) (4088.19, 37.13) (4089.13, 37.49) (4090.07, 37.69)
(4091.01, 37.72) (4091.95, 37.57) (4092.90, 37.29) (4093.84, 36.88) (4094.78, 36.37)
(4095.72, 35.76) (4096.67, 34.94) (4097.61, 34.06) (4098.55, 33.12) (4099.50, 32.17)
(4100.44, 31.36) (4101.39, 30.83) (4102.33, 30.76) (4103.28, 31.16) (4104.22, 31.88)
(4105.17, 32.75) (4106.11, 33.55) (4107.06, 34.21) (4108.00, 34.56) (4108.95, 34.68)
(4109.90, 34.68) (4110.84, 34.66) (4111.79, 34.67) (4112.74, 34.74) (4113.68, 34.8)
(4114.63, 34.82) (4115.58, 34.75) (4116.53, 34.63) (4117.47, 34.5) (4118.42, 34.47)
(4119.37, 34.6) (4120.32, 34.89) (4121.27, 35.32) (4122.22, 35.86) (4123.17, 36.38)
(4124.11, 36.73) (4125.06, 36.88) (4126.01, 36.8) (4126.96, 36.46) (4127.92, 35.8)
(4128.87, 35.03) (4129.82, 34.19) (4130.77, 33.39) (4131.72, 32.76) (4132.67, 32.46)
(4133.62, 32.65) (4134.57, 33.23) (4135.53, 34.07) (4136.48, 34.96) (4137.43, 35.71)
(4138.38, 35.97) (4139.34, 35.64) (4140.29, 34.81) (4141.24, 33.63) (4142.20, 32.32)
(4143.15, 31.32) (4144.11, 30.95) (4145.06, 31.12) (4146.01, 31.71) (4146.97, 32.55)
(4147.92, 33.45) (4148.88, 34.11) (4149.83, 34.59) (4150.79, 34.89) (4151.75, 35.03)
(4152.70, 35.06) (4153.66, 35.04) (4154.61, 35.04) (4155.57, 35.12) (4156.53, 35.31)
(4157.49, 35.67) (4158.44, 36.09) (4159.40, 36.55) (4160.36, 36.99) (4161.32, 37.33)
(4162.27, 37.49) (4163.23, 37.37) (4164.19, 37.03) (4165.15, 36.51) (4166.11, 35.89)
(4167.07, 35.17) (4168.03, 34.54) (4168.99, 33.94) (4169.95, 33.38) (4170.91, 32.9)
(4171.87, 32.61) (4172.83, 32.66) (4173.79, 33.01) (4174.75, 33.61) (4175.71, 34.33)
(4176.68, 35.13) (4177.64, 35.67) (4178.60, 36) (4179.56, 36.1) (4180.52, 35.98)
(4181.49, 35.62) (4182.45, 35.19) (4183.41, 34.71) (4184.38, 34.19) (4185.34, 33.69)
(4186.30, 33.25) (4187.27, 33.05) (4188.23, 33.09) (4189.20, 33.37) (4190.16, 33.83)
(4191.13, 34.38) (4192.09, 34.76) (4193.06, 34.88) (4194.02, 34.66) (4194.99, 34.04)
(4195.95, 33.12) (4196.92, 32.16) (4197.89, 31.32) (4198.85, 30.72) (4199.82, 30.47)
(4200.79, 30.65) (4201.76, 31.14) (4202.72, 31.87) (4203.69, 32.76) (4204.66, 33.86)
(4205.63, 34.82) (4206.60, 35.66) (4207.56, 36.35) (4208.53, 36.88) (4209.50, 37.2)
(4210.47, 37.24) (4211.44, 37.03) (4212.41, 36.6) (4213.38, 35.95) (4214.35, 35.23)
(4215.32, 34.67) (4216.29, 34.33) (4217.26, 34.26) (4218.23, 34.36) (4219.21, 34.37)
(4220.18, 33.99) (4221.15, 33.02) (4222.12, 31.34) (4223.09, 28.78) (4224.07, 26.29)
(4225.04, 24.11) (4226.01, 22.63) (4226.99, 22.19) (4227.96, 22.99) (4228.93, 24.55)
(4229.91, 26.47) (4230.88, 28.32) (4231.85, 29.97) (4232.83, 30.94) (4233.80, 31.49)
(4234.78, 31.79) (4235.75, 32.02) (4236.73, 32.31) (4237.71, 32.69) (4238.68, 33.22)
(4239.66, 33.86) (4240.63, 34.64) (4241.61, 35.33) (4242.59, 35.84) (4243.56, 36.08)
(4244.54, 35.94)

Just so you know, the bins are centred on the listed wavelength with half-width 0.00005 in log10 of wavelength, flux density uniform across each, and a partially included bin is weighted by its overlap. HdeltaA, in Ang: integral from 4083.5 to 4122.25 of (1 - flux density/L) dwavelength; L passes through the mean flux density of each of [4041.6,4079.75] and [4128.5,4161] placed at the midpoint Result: -3.2 Ang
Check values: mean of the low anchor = 30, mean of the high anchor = 34.2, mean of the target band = 34.7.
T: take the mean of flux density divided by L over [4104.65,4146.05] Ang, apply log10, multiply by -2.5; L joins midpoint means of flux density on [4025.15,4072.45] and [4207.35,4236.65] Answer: -0.11 mag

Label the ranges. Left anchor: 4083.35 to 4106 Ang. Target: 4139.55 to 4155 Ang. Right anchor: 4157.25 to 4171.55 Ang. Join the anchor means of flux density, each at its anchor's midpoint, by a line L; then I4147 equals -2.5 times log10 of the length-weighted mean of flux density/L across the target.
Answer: 0.063 mag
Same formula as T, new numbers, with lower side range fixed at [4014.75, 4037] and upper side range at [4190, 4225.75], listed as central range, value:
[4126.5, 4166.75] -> -0.06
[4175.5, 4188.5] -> -0.05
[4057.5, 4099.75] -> -0.01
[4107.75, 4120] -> -0.07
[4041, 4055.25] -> 0.04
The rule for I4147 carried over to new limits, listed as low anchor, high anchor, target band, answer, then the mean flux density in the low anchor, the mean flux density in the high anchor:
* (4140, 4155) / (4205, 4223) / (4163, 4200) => 0.003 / 33.5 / 35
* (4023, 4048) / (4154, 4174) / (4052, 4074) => 0.063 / 30.9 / 35.3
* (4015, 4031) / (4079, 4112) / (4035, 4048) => 0.044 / 31.9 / 34.6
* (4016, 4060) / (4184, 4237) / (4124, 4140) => -0.095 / 31.5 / 32.2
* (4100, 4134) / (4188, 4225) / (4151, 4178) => -0.040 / 34.2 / 33.6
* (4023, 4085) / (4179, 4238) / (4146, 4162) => -0.102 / 30.9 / 32.5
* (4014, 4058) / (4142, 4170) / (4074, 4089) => -0.019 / 31.6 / 34.8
